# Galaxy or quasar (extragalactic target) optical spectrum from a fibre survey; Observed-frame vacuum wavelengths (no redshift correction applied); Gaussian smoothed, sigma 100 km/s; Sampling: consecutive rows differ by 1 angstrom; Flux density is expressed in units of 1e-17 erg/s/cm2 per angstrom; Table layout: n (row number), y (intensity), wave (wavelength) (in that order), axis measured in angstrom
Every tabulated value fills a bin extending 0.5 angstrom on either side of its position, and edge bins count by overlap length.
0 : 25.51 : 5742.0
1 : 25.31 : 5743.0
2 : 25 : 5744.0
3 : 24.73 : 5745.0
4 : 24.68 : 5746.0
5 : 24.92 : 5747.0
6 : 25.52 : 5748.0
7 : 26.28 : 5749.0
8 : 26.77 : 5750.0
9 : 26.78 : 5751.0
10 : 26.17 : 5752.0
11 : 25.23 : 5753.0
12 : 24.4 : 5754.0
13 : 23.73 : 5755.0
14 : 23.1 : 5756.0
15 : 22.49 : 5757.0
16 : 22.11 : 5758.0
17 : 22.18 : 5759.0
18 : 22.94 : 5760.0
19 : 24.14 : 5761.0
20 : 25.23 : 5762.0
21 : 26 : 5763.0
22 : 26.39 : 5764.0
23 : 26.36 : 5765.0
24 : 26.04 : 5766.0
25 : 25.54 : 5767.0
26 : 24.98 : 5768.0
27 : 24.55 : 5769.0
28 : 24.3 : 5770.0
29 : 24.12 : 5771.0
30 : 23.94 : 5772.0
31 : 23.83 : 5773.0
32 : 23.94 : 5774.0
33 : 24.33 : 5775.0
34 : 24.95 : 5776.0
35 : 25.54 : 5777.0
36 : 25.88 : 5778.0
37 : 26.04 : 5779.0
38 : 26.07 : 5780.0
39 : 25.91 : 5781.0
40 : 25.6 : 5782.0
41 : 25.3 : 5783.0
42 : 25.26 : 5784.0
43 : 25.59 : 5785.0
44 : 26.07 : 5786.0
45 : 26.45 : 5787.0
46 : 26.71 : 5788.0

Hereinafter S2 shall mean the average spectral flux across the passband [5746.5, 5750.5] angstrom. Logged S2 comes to 25.9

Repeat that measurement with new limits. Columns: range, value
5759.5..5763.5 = 24.6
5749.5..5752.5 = 26.6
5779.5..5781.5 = 26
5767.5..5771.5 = 24.5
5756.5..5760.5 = 22.4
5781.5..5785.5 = 25.4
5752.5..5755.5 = 24.5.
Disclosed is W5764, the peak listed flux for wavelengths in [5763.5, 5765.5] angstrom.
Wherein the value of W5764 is 26.39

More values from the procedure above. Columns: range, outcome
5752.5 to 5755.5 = 25.23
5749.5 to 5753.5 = 26.78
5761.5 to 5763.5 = 26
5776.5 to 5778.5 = 25.88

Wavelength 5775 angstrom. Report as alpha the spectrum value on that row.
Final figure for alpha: 24.33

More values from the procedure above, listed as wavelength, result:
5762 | 25.23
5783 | 25.3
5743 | 25.31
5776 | 24.95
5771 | 24.12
